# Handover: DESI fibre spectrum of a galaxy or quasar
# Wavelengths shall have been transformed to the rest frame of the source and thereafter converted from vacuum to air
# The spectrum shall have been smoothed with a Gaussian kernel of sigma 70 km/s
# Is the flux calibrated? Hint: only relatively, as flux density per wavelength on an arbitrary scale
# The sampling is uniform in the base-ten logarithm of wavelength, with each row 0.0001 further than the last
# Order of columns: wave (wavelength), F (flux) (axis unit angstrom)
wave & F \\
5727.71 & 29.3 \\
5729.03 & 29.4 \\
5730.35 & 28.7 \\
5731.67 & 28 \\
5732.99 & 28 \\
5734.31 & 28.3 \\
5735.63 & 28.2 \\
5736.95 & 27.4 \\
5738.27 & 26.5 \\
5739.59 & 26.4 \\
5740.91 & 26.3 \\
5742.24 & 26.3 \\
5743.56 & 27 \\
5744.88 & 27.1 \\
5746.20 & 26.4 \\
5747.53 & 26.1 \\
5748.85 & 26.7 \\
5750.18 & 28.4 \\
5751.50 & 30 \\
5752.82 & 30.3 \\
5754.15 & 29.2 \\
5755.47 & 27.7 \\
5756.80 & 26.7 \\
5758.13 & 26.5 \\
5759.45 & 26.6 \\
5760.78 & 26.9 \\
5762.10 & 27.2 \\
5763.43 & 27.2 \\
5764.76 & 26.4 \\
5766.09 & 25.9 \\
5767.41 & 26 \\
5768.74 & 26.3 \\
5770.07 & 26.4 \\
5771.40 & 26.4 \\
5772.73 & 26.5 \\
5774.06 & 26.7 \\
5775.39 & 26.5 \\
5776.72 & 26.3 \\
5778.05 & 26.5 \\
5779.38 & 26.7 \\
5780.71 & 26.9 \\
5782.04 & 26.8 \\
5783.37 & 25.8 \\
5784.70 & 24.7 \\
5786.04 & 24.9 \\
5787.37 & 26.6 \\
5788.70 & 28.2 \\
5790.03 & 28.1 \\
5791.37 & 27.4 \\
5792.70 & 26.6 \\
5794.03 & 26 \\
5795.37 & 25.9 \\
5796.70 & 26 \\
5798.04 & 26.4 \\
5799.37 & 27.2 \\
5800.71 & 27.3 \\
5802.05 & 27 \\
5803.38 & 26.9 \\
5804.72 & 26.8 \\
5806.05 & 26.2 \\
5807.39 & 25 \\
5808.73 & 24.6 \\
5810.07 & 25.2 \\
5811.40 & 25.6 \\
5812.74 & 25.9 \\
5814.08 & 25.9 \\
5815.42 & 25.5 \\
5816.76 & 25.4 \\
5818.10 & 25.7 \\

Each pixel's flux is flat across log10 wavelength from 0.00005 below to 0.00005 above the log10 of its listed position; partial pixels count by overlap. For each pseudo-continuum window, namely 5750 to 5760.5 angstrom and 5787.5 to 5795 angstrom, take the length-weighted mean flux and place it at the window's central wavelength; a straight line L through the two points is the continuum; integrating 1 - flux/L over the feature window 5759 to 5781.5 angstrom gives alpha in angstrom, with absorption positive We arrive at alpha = 0.9 angstrom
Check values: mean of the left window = 28.1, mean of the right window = 27.2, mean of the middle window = 26.6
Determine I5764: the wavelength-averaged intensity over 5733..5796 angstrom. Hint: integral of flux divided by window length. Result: 26.9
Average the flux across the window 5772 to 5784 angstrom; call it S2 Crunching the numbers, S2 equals 26.5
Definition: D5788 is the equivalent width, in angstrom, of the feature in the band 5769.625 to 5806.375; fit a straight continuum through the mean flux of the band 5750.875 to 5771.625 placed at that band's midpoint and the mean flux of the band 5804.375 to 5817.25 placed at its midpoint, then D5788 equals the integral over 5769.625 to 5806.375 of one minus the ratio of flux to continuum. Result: -0.3 angstrom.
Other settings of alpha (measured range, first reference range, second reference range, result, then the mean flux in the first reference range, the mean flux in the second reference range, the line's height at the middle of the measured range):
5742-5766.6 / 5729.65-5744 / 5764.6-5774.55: -0.5 angstrom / 27.4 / 26.3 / 26.8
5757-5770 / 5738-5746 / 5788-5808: 0.1 angstrom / 26.6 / 26.7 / 26.7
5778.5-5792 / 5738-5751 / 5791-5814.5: -0.1 angstrom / 26.8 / 26.2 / 26.4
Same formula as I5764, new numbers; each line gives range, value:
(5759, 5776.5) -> 26.5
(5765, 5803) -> 26.5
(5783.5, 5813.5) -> 26.3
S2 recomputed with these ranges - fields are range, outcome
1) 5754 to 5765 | 27.1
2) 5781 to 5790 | 26.3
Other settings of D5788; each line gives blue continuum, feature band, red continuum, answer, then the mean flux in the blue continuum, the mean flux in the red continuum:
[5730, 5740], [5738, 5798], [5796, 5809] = 0.6 angstrom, 27.7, 26.4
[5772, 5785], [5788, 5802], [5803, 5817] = -0.5 angstrom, 26.4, 25.7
